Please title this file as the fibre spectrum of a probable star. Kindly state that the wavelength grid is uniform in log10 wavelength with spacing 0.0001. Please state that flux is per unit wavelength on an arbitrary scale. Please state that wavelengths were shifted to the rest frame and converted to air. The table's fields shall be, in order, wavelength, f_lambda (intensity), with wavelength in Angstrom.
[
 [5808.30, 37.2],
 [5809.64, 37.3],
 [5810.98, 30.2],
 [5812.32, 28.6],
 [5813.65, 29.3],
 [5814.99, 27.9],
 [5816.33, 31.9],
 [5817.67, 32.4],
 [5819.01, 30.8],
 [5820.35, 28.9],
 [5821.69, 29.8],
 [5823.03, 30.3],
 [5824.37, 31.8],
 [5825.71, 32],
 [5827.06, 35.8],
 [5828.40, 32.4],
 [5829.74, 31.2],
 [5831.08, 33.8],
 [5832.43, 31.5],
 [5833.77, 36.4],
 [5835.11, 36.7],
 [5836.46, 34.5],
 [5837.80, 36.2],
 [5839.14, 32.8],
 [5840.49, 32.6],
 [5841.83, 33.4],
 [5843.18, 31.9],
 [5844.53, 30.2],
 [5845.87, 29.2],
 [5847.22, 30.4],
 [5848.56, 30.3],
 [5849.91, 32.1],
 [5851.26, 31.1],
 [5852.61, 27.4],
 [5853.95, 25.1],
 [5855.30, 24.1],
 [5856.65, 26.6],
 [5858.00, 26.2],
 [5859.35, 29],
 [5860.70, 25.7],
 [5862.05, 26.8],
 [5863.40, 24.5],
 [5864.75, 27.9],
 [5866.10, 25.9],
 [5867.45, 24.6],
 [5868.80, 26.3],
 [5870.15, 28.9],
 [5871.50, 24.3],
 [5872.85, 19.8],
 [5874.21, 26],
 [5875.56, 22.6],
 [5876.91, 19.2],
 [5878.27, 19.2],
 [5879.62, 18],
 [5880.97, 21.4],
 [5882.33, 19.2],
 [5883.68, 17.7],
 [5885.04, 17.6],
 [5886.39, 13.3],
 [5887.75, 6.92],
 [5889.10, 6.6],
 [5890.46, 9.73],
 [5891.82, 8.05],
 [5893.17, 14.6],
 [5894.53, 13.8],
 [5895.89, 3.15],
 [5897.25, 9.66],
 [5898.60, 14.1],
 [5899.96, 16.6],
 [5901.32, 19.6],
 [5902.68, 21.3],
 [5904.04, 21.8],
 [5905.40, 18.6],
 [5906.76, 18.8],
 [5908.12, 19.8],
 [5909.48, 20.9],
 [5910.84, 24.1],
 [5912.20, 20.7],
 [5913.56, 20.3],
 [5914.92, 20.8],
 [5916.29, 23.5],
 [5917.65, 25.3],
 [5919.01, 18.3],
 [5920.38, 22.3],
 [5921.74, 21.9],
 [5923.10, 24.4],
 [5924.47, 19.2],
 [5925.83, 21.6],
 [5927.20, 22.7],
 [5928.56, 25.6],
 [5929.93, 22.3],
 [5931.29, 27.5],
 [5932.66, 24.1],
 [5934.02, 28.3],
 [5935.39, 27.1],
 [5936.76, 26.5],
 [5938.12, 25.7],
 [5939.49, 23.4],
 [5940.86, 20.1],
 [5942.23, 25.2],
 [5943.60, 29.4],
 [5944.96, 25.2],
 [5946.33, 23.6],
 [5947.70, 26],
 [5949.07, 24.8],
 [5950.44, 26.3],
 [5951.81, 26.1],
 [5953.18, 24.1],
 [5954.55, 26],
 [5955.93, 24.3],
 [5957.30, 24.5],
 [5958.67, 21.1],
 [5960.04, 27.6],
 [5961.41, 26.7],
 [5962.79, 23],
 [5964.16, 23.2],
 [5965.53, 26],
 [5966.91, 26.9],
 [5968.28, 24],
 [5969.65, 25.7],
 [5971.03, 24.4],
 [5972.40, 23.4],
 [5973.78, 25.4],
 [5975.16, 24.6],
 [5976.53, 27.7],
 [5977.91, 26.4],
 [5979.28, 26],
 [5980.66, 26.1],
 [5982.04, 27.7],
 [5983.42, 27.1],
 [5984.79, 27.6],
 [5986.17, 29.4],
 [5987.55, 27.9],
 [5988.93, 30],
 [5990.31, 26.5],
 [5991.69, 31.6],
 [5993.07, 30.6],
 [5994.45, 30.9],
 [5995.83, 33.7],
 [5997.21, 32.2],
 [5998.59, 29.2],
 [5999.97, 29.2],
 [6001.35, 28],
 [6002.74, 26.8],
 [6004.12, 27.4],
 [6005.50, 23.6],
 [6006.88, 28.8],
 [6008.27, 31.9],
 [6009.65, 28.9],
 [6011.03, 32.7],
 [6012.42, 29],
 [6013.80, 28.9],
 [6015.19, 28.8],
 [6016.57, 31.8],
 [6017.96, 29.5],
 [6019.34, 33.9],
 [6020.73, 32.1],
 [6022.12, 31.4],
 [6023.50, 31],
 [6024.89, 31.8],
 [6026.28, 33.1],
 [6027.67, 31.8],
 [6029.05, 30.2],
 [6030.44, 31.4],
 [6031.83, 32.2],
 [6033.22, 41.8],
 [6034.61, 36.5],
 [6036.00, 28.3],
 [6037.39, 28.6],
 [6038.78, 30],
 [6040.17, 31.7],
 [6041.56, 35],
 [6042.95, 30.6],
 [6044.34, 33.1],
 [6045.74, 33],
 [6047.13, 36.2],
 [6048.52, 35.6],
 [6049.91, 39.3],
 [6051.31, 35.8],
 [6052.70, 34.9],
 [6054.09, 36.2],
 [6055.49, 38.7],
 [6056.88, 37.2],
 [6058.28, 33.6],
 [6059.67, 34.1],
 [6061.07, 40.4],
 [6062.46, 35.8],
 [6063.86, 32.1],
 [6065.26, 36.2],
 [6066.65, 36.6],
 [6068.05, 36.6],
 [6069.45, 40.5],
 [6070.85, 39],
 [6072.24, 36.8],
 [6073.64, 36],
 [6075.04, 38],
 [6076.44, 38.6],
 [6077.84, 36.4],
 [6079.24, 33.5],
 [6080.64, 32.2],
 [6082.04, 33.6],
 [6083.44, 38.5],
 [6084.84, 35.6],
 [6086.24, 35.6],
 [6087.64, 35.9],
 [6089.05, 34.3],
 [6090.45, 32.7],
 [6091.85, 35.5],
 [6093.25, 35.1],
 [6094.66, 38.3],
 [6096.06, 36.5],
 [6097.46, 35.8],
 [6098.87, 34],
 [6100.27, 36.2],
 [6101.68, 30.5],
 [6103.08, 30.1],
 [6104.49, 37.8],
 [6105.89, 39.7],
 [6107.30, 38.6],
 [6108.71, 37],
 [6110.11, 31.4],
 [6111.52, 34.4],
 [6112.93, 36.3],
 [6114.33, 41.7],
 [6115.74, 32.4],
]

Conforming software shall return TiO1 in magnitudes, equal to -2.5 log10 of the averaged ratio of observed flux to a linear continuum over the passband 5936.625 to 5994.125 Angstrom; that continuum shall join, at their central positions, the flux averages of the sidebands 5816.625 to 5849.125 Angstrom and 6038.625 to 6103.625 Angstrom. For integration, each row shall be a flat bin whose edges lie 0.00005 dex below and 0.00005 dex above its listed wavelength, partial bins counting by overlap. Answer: 0.30 mag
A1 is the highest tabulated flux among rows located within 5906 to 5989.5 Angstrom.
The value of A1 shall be 30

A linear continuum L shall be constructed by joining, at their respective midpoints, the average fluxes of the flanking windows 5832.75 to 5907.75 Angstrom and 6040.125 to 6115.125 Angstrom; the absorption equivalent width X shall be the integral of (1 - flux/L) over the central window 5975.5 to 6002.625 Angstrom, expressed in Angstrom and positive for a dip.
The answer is 1.44 Angstrom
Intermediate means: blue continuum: 23.1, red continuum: 35.8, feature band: 28.7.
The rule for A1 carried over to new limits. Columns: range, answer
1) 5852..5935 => 29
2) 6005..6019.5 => 33.9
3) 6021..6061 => 41.8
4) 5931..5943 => 28.3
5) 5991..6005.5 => 33.7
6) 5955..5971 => 27.6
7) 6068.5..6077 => 40.5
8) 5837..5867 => 36.2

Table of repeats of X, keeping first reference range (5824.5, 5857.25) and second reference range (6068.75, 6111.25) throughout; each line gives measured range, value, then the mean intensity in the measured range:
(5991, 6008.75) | 2.5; 29.5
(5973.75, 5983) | 2.1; 26.3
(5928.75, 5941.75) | 3.2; 25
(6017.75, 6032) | 1.2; 31.7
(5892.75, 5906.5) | 7.2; 15.4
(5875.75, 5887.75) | 5.4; 17.7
